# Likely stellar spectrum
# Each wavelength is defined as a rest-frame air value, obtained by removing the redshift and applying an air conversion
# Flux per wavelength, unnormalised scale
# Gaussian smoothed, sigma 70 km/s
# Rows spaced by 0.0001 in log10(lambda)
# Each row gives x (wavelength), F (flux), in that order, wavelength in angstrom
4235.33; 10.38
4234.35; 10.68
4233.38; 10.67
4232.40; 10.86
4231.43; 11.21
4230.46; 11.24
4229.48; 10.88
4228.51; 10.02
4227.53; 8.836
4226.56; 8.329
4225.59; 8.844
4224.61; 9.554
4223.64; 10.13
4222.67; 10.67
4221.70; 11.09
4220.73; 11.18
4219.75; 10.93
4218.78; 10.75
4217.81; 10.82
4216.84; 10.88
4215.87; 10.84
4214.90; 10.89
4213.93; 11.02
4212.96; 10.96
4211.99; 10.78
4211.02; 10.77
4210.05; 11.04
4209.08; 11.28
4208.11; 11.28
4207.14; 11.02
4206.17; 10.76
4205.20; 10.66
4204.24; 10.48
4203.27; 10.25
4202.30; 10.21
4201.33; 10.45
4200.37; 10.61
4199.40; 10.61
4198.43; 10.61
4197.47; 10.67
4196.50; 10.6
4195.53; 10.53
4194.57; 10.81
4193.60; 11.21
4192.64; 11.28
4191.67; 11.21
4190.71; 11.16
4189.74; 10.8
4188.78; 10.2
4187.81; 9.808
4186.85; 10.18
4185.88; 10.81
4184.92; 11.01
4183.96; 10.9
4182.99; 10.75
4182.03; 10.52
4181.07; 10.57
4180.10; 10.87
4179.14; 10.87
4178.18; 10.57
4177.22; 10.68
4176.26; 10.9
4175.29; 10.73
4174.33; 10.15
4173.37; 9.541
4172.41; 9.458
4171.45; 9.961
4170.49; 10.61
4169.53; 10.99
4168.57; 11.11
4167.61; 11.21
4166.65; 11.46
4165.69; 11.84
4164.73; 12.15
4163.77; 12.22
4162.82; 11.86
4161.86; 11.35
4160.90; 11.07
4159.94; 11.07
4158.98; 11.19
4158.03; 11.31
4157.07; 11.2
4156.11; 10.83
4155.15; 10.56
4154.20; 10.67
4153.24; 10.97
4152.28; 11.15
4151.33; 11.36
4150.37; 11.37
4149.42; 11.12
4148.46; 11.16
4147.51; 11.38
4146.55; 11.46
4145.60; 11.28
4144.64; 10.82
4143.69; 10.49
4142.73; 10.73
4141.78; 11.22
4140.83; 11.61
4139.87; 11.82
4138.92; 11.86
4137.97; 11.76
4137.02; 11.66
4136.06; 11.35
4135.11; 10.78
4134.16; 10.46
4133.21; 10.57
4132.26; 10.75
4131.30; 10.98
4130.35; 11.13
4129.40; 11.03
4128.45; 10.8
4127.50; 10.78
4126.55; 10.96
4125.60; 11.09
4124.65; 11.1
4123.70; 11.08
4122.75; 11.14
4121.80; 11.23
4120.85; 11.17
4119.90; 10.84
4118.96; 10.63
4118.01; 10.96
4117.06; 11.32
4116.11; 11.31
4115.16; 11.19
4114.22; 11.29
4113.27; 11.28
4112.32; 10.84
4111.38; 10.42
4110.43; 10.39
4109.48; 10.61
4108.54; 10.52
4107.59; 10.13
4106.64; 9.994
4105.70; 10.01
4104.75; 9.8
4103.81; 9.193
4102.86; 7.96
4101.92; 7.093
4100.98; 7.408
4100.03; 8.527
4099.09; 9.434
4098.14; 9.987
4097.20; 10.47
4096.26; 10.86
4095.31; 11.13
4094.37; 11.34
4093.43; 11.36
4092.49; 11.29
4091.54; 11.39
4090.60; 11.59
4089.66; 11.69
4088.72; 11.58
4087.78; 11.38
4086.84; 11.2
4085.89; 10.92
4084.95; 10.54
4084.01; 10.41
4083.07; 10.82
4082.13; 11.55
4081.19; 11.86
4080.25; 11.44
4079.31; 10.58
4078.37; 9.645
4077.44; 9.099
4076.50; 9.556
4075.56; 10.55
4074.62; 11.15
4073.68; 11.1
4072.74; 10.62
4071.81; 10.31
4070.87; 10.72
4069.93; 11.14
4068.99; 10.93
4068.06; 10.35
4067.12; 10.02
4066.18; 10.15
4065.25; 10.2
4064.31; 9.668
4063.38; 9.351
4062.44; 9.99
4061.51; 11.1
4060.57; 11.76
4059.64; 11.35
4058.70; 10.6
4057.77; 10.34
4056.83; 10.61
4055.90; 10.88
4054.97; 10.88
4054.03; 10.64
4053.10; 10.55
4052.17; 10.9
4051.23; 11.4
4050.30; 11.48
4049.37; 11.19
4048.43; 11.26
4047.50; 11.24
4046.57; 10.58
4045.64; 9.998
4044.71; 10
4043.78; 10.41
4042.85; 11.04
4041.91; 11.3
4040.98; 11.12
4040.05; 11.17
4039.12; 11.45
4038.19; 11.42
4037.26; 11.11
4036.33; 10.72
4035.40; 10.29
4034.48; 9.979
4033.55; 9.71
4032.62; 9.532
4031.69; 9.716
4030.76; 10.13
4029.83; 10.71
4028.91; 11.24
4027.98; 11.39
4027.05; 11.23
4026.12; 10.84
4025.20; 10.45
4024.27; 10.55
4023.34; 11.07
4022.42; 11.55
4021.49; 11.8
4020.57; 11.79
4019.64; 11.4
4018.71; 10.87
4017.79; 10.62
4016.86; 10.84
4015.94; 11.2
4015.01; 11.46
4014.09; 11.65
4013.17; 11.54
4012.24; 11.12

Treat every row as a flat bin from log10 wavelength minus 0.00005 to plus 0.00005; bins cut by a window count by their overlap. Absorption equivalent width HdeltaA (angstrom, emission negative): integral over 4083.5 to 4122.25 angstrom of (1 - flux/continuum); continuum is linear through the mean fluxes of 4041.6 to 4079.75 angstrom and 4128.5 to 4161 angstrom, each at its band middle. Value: 1.3 angstrom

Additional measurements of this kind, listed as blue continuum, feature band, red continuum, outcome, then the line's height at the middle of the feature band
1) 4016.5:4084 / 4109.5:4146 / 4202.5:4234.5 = -1.3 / 10.7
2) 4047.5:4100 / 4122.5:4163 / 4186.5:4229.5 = -1.7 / 10.7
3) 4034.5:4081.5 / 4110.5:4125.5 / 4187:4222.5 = -0.4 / 10.7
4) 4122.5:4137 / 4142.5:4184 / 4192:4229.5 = -0.7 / 10.8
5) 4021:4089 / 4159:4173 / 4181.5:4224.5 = -0.5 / 10.7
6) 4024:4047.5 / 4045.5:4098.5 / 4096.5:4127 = -1.5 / 10.5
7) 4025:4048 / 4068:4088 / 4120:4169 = 0.3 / 10.9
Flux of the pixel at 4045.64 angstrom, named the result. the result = 9.998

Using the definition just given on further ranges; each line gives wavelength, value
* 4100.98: 7.408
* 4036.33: 10.72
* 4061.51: 11.1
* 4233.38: 10.67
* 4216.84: 10.88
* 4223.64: 10.13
